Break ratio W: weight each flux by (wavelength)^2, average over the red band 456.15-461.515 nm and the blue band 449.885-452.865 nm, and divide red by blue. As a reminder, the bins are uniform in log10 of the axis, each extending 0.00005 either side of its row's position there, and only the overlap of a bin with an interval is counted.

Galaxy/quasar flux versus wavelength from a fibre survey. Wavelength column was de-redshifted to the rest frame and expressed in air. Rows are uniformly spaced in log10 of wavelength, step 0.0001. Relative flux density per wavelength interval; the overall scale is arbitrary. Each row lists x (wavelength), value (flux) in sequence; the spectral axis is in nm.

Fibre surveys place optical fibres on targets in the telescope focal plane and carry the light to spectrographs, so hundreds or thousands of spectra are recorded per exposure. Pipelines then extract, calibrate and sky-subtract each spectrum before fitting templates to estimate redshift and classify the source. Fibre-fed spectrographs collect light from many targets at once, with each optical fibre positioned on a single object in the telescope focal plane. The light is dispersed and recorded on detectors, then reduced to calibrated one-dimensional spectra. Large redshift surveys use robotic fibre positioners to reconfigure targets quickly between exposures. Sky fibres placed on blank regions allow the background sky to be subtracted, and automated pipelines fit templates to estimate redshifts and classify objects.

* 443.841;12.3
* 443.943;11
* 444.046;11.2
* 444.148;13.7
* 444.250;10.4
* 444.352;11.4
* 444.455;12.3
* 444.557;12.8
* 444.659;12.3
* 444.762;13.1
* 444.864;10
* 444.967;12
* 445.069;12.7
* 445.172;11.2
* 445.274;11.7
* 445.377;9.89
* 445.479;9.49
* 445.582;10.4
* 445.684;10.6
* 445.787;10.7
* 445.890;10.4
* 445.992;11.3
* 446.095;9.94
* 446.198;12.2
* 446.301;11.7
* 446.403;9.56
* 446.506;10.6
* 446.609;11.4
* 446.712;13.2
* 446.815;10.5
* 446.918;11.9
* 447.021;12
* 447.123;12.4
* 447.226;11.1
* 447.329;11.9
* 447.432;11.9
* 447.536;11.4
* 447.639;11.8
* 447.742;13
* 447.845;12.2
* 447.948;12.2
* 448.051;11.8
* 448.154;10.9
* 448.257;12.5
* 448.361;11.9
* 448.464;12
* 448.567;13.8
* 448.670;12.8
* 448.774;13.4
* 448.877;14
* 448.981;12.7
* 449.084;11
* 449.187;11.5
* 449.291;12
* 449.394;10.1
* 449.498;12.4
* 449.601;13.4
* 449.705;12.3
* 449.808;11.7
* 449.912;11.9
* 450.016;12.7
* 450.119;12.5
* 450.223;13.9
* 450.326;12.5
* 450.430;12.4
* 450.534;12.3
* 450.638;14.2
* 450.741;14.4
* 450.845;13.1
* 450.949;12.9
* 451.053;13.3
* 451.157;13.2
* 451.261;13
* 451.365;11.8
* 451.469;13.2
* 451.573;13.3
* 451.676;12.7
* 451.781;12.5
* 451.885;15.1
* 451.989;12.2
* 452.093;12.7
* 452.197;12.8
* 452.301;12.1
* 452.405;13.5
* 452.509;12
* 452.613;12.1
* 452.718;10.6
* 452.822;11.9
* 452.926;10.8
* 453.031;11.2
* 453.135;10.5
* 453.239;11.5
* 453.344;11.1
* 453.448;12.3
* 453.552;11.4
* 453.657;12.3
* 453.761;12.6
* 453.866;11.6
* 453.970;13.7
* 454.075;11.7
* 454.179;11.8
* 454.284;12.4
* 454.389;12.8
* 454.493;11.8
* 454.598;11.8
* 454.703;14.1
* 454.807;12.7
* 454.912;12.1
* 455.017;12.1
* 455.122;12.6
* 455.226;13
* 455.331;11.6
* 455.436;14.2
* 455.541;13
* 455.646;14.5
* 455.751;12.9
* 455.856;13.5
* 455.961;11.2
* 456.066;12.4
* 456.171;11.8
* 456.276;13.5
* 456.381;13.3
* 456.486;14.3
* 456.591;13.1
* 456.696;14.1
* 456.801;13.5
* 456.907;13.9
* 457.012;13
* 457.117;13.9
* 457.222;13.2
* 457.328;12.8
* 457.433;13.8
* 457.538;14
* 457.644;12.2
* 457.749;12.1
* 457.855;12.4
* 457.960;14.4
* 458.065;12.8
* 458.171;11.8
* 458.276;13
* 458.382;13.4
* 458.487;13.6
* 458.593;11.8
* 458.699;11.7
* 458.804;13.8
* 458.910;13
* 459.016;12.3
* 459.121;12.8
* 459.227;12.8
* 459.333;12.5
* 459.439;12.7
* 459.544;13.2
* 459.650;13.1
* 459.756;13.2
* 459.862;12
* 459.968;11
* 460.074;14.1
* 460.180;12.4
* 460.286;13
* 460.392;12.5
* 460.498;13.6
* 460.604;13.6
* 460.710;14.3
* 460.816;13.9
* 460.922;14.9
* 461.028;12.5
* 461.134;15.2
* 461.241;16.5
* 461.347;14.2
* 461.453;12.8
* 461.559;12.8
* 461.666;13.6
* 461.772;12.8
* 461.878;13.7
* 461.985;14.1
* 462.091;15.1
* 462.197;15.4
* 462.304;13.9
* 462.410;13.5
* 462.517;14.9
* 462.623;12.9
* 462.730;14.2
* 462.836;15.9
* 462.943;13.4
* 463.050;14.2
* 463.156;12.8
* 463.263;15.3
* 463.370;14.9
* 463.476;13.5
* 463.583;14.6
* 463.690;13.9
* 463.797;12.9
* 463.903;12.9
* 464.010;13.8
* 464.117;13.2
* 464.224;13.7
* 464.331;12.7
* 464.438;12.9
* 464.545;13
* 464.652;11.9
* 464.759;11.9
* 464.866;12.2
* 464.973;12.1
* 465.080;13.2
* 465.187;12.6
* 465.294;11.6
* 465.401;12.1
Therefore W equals 1.07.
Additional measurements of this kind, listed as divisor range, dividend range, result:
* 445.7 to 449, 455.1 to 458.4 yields 1.15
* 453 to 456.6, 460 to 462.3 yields 1.14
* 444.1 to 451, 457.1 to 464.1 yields 1.19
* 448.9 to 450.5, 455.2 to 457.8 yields 1.11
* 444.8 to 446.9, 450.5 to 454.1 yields 1.16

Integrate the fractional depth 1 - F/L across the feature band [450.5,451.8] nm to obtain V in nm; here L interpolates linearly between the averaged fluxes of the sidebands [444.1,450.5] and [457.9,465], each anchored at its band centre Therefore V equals -0.09 nm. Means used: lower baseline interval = 11.8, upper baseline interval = 13.4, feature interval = 13.1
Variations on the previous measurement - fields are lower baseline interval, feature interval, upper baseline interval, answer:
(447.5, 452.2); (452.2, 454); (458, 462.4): 0.14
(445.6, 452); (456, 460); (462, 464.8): 0.07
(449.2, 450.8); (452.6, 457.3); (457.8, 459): 0.08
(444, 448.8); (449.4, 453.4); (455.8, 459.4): -0.08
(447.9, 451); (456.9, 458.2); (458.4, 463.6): 0.01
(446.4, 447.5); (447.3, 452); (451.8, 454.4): -0.30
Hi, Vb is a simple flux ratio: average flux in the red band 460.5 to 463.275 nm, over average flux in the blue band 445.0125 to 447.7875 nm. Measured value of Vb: 1.25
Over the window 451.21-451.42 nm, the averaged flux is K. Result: 12.4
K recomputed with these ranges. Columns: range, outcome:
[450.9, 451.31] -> 13.1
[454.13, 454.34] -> 12.1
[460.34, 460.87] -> 13.6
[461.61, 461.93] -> 13.4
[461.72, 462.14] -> 13.9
